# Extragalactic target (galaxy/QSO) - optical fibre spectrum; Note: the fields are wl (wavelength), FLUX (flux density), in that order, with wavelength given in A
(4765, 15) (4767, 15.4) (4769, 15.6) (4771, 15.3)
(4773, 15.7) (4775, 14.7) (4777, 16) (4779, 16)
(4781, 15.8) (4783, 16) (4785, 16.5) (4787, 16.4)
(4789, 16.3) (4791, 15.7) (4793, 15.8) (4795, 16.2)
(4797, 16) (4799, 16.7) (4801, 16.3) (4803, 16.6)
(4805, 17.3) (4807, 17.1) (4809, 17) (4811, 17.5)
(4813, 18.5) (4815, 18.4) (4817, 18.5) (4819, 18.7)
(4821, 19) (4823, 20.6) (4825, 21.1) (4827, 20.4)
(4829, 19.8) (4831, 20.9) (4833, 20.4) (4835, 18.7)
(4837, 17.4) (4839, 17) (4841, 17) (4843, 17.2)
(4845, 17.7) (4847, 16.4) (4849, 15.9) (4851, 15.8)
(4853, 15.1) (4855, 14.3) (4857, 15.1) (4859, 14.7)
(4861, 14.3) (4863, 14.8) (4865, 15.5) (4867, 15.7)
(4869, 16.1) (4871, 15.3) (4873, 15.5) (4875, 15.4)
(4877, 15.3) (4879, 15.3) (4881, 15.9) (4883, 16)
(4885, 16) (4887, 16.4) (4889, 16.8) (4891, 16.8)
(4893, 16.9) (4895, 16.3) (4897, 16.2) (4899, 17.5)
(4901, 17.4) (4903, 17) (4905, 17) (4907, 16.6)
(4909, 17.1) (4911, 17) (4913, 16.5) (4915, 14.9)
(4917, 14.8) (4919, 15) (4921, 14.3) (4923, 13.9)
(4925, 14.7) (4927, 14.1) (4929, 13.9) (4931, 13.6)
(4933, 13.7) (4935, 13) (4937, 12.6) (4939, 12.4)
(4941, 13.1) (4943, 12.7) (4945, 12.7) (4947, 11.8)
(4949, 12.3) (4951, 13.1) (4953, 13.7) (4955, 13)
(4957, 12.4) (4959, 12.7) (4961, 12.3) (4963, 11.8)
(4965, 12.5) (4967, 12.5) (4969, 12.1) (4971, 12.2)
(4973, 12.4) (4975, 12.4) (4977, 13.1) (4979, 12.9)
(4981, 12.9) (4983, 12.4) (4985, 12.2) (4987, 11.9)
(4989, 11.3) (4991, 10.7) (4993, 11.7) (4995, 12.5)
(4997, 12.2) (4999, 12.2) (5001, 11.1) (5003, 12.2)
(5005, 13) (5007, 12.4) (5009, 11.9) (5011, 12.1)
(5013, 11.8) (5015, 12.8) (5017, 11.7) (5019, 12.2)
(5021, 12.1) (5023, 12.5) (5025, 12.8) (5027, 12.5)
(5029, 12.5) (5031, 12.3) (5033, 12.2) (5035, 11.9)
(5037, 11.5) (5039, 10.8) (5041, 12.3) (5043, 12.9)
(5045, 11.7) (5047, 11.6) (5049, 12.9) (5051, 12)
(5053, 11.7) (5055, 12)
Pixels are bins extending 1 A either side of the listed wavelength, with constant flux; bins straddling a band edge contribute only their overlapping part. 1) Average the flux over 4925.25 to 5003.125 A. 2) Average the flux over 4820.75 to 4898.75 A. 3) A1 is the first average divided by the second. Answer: 0.75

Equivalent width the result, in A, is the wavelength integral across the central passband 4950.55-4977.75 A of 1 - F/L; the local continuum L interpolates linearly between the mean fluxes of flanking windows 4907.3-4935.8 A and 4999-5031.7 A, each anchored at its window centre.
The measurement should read 2.1 A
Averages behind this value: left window 14.8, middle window 12.6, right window 12.2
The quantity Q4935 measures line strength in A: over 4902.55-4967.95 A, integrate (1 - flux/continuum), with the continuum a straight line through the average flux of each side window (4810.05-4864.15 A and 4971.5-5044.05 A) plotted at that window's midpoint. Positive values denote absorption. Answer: 2.88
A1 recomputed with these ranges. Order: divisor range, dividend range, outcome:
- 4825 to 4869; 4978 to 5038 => 0.72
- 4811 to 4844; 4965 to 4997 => 0.65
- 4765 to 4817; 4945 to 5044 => 0.75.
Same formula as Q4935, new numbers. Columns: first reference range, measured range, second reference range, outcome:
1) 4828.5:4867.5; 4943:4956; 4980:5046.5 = 1.0 A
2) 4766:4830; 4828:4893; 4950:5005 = -4.0 A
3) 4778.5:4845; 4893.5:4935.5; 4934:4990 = -3.9 A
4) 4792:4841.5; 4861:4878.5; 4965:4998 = 0.9 A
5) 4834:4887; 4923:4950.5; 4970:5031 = 1.5 A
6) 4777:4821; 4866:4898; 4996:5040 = -2.0 A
